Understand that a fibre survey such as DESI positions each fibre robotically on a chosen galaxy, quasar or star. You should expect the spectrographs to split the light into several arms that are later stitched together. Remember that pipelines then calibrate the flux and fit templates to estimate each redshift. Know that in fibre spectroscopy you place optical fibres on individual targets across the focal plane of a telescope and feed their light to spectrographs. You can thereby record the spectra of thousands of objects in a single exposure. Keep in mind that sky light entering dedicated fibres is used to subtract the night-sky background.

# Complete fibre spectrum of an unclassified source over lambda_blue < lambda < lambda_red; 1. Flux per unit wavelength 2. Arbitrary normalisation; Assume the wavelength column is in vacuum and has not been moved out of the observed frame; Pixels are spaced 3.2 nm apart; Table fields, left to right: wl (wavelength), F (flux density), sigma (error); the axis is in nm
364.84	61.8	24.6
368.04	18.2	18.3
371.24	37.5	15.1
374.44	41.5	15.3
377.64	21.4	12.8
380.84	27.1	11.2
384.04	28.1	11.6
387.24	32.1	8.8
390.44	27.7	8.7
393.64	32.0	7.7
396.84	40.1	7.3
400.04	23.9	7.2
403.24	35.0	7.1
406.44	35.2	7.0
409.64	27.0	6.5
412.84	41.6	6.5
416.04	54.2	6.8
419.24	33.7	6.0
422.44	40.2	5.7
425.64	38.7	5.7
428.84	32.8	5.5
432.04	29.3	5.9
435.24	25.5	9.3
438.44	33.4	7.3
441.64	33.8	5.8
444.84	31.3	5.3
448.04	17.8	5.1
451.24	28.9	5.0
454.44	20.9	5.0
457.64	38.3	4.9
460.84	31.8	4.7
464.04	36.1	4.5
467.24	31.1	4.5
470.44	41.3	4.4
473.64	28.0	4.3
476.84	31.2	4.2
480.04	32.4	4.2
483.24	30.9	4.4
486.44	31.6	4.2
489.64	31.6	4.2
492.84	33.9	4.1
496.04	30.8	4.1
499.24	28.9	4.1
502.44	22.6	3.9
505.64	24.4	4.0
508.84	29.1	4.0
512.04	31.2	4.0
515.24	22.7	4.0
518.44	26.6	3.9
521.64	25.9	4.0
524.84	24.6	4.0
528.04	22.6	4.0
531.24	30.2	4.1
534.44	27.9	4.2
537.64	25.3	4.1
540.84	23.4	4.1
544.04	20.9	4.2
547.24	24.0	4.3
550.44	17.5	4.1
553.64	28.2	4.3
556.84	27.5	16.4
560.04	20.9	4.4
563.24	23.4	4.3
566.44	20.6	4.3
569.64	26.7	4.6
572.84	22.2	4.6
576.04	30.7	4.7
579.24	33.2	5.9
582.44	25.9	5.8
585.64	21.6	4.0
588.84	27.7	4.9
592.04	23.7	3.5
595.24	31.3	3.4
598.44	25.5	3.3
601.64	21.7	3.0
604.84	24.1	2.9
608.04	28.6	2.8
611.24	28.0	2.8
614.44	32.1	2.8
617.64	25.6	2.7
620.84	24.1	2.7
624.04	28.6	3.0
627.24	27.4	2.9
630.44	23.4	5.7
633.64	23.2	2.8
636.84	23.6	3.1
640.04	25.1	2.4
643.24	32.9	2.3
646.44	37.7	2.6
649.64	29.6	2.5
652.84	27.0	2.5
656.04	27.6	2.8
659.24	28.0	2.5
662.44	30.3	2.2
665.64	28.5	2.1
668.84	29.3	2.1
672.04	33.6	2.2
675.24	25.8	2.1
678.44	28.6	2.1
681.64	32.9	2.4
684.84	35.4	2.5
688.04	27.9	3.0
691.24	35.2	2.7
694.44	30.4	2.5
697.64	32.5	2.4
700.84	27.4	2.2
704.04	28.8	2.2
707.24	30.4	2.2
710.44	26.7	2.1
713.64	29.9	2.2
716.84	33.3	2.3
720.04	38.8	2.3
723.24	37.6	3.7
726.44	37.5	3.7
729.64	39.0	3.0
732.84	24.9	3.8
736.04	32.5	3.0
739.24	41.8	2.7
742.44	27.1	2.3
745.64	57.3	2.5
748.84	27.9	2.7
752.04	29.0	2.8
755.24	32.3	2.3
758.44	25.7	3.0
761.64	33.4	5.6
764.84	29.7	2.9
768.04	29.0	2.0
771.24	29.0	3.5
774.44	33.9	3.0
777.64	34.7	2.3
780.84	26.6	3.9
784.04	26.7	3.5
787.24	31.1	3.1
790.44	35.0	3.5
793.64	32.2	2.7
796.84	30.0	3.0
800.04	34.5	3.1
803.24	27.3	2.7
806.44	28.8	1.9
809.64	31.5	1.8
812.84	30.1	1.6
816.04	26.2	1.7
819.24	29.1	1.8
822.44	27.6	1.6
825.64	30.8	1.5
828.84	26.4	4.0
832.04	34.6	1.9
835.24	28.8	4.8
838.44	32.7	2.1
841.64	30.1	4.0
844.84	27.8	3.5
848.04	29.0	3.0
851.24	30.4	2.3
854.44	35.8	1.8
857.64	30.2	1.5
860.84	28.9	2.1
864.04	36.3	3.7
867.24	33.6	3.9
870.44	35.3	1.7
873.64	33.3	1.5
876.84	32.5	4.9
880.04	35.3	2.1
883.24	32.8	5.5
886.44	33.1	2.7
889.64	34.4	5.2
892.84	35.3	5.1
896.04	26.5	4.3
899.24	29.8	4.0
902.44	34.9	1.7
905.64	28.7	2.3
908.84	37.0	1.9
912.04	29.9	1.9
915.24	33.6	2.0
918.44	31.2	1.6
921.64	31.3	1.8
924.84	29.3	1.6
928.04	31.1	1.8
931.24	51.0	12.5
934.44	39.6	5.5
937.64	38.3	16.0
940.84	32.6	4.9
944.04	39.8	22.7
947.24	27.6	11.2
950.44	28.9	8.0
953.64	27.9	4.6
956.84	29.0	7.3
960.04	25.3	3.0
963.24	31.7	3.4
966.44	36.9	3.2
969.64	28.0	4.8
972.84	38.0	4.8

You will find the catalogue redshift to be 0.49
